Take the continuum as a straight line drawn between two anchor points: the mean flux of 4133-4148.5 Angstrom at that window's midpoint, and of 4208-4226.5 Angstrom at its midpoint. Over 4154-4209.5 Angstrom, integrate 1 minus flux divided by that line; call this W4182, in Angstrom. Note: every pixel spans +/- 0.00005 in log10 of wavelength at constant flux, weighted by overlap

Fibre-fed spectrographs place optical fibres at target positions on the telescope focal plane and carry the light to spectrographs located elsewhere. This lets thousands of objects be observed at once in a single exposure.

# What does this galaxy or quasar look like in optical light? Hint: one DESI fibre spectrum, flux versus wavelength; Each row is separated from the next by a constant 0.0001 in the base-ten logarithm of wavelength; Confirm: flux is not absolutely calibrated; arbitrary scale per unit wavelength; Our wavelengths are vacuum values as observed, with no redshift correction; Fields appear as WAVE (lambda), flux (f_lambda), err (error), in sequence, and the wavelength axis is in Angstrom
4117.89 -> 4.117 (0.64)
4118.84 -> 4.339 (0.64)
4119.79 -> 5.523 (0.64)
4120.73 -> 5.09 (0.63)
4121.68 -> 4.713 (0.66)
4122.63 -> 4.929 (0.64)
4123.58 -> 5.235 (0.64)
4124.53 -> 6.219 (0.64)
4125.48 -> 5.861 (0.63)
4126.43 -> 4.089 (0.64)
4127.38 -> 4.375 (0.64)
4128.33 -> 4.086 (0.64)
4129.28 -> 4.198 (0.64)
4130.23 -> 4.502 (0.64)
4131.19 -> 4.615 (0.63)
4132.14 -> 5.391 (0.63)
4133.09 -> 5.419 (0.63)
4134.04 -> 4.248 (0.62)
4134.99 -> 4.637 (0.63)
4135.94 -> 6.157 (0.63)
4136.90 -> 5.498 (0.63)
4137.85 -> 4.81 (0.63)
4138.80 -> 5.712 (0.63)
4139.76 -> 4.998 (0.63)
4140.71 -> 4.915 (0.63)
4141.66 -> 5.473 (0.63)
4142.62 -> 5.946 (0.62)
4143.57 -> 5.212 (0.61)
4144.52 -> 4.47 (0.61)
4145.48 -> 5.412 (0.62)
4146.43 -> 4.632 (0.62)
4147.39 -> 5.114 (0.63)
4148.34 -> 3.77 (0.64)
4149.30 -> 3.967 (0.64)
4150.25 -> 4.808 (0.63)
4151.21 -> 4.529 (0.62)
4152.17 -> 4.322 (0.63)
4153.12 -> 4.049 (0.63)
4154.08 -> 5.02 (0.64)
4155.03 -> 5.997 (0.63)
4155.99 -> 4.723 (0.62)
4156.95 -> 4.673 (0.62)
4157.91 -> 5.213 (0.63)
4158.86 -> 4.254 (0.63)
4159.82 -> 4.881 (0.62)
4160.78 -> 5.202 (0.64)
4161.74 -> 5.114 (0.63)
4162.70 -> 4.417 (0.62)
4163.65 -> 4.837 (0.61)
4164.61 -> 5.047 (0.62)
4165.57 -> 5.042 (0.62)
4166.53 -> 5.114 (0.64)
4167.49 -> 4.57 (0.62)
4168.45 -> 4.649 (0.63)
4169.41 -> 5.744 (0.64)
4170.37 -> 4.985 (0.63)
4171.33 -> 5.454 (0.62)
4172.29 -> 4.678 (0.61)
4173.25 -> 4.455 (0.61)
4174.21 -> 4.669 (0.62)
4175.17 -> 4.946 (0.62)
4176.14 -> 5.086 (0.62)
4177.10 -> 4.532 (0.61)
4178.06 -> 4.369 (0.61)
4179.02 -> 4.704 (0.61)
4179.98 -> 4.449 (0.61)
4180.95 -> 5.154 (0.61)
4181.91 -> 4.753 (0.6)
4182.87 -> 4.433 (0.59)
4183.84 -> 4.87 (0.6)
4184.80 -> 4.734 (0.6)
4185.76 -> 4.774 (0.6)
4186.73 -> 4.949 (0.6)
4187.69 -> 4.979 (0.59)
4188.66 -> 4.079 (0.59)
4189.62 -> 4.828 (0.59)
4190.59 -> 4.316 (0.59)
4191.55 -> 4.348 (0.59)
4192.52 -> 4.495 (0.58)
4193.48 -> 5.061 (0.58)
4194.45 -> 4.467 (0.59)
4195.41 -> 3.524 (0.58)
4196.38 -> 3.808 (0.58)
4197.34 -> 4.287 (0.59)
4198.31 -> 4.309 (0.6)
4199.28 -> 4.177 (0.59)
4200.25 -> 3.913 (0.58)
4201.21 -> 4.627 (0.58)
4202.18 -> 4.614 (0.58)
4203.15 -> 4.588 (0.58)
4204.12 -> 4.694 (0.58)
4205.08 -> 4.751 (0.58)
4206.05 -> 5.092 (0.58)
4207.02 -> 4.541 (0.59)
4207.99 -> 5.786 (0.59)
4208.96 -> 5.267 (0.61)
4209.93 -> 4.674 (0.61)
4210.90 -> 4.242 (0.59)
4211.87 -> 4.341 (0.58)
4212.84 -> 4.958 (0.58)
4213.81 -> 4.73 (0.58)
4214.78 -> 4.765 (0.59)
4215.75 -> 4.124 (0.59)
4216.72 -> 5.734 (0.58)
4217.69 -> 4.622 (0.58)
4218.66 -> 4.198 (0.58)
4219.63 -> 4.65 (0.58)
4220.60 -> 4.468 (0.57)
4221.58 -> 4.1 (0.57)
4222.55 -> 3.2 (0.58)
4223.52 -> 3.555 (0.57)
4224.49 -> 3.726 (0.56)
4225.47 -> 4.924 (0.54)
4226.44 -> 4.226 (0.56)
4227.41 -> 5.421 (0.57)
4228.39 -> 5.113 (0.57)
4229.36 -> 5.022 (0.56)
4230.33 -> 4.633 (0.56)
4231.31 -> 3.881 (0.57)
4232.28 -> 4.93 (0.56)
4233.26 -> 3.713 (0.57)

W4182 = 0.4 Angstrom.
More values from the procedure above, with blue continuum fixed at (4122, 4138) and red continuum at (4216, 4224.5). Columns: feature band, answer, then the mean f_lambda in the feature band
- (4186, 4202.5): 0.3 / 4.4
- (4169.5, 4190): -0.9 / 4.77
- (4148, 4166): 0.1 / 4.74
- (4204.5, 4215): -1.1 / 4.83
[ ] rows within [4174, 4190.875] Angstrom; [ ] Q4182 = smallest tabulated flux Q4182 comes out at 4.079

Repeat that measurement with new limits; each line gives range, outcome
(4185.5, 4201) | 3.524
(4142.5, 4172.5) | 3.77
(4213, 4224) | 3.2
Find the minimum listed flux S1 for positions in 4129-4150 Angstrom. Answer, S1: 3.77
